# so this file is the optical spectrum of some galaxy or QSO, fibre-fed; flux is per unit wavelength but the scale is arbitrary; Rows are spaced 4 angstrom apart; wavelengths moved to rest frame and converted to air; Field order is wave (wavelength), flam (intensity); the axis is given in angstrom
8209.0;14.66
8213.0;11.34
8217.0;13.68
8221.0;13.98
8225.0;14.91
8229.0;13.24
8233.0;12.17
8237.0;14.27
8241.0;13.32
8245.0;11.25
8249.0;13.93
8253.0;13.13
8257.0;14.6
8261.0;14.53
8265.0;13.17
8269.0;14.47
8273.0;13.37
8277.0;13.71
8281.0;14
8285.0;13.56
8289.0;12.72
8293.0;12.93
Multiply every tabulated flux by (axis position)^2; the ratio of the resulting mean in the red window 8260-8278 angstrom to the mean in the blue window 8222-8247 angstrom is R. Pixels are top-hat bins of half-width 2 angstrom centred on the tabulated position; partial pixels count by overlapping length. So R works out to 1.1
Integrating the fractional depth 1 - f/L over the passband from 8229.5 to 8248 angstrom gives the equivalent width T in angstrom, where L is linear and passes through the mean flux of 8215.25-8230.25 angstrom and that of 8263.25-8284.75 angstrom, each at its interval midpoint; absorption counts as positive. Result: 1.4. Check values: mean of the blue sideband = 14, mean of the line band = 12.9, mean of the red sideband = 13.7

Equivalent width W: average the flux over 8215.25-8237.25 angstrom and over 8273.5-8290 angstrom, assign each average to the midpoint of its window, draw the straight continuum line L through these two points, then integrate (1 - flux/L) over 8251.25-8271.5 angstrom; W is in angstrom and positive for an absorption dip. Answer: -0.6 angstrom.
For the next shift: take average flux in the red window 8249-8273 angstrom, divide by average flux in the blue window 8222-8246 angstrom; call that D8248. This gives 1.0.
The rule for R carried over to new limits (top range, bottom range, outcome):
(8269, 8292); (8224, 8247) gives 1.04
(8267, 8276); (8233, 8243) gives 1.04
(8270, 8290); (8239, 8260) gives 1.03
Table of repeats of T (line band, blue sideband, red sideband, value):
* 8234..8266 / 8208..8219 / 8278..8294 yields -0.65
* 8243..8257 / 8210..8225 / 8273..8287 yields 0.53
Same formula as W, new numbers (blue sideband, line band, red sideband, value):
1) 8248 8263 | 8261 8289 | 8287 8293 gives -0.76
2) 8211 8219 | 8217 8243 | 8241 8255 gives -2.03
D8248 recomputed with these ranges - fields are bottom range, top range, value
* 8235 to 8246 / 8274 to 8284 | 1.05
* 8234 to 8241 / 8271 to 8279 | 0.99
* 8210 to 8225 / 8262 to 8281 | 1.03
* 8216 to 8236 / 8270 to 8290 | 1.00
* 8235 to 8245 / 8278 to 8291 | 1.01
